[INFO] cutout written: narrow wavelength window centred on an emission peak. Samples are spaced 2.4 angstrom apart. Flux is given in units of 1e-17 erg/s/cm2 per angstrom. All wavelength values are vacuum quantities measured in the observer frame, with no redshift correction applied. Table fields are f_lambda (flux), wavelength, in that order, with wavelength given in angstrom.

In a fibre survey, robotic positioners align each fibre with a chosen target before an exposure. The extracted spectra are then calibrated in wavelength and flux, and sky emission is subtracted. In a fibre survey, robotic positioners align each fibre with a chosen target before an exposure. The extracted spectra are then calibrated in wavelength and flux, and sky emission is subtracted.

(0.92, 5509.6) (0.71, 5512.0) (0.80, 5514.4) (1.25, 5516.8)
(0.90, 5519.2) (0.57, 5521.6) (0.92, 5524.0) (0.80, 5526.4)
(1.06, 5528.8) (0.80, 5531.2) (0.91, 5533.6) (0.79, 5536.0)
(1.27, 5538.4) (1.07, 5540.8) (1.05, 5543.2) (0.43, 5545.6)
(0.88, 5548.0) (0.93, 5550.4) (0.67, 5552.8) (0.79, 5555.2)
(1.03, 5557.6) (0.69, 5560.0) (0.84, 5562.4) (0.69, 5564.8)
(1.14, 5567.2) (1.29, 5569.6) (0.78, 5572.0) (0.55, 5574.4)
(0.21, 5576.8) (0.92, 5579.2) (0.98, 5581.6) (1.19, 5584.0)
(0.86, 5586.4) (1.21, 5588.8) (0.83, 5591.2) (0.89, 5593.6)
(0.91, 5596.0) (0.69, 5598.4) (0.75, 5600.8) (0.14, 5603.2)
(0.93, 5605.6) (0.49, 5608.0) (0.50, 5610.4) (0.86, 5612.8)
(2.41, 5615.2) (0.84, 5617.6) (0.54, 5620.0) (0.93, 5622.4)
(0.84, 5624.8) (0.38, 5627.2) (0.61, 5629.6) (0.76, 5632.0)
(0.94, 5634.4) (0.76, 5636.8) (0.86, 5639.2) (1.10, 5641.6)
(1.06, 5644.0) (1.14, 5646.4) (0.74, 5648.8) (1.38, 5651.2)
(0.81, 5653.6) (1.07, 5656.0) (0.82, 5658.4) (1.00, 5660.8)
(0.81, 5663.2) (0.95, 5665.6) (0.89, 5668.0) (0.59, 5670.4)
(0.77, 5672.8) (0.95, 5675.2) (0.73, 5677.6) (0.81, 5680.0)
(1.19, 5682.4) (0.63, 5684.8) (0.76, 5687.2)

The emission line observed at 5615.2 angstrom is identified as H-gamma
